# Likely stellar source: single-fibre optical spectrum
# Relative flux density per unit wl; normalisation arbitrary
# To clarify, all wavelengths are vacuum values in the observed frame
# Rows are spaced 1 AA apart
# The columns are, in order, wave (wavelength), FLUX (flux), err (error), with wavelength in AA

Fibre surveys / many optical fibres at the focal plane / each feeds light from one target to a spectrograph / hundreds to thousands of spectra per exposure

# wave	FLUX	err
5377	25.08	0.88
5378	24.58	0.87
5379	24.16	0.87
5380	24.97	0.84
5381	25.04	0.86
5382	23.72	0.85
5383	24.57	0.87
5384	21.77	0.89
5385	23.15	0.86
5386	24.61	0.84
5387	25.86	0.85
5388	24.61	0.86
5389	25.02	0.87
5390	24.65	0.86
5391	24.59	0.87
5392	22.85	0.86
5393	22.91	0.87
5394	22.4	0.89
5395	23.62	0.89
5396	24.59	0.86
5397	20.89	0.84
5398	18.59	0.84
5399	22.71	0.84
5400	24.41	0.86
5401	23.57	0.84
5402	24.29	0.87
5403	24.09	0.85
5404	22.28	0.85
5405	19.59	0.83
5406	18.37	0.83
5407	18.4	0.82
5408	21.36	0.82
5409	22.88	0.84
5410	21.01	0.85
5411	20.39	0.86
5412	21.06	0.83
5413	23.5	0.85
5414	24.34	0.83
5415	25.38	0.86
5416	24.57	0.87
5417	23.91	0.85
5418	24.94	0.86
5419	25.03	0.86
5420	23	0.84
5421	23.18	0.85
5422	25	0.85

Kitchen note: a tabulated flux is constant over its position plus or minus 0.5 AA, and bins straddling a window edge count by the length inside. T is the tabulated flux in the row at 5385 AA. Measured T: 23.15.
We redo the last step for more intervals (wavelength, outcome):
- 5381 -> 25.04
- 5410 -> 21.01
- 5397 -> 20.89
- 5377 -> 25.08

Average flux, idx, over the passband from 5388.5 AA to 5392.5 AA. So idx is 24.3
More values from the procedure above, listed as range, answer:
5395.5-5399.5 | 21.7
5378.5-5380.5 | 24.6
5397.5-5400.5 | 21.9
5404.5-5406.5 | 19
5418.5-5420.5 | 24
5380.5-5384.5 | 23.8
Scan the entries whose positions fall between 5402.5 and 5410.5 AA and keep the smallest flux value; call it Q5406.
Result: 18.37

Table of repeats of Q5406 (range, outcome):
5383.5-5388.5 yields 21.77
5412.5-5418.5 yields 23.5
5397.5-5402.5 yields 18.59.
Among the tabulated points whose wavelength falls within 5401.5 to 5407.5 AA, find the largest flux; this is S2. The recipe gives 24.29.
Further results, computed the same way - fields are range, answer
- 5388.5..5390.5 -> 25.02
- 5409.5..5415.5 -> 25.38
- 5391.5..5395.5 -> 23.62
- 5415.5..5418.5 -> 24.94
